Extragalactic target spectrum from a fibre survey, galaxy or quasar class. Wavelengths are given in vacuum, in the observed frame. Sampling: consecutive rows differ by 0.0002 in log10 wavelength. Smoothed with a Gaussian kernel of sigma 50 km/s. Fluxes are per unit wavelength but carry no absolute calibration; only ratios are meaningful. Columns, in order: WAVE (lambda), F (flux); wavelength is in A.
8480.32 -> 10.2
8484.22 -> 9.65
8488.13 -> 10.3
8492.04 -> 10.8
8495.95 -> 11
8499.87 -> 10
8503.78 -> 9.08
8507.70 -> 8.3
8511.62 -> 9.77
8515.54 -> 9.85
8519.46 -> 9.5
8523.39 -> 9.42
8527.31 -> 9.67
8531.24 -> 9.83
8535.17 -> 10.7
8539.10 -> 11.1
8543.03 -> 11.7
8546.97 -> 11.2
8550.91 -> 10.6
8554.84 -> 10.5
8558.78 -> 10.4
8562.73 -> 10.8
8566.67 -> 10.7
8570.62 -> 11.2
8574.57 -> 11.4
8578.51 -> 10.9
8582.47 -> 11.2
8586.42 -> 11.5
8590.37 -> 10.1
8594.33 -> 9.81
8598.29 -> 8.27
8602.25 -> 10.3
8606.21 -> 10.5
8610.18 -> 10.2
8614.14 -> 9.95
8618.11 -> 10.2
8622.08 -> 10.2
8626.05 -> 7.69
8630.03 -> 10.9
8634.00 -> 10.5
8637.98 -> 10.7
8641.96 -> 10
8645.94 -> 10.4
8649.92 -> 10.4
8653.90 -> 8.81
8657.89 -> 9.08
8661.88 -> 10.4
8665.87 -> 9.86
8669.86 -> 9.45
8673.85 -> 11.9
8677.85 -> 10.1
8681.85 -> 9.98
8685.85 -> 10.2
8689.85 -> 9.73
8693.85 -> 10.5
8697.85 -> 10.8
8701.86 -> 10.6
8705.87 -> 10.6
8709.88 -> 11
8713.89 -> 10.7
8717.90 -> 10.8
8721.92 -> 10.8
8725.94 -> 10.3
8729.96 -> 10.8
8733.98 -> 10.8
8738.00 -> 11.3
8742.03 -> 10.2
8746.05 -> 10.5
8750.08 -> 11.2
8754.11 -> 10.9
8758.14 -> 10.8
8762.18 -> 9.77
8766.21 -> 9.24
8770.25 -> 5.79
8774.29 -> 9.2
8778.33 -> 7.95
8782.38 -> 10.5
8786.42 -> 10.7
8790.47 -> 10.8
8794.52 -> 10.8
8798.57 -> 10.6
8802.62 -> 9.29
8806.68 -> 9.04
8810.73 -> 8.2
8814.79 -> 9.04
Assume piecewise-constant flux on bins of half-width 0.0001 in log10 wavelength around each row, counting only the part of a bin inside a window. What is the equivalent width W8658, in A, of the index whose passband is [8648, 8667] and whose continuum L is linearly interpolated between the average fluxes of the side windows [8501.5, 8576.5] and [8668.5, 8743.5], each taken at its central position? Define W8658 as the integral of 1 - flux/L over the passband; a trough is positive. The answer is 1.4 A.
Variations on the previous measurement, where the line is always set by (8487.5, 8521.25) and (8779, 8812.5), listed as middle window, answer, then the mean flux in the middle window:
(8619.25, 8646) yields -0.5 A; 10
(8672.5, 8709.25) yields -2.2 A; 10.5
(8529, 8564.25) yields -3.3 A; 10.7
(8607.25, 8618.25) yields -0.3 A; 10.1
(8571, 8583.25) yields -1.6 A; 11.2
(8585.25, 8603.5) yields -0.1 A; 9.92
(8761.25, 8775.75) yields 2.2 A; 8.38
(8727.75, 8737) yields -0.9 A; 10.8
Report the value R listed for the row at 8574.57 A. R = 11.4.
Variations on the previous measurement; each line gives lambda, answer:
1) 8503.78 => 9.08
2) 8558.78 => 10.4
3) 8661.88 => 10.4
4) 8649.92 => 10.4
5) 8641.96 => 10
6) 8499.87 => 10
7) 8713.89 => 10.7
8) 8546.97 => 11.2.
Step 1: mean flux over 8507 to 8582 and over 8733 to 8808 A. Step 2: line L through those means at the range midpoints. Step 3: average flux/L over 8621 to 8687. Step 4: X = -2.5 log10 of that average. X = 0.02 mag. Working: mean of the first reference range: 10.4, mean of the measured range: 10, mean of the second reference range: 9.96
